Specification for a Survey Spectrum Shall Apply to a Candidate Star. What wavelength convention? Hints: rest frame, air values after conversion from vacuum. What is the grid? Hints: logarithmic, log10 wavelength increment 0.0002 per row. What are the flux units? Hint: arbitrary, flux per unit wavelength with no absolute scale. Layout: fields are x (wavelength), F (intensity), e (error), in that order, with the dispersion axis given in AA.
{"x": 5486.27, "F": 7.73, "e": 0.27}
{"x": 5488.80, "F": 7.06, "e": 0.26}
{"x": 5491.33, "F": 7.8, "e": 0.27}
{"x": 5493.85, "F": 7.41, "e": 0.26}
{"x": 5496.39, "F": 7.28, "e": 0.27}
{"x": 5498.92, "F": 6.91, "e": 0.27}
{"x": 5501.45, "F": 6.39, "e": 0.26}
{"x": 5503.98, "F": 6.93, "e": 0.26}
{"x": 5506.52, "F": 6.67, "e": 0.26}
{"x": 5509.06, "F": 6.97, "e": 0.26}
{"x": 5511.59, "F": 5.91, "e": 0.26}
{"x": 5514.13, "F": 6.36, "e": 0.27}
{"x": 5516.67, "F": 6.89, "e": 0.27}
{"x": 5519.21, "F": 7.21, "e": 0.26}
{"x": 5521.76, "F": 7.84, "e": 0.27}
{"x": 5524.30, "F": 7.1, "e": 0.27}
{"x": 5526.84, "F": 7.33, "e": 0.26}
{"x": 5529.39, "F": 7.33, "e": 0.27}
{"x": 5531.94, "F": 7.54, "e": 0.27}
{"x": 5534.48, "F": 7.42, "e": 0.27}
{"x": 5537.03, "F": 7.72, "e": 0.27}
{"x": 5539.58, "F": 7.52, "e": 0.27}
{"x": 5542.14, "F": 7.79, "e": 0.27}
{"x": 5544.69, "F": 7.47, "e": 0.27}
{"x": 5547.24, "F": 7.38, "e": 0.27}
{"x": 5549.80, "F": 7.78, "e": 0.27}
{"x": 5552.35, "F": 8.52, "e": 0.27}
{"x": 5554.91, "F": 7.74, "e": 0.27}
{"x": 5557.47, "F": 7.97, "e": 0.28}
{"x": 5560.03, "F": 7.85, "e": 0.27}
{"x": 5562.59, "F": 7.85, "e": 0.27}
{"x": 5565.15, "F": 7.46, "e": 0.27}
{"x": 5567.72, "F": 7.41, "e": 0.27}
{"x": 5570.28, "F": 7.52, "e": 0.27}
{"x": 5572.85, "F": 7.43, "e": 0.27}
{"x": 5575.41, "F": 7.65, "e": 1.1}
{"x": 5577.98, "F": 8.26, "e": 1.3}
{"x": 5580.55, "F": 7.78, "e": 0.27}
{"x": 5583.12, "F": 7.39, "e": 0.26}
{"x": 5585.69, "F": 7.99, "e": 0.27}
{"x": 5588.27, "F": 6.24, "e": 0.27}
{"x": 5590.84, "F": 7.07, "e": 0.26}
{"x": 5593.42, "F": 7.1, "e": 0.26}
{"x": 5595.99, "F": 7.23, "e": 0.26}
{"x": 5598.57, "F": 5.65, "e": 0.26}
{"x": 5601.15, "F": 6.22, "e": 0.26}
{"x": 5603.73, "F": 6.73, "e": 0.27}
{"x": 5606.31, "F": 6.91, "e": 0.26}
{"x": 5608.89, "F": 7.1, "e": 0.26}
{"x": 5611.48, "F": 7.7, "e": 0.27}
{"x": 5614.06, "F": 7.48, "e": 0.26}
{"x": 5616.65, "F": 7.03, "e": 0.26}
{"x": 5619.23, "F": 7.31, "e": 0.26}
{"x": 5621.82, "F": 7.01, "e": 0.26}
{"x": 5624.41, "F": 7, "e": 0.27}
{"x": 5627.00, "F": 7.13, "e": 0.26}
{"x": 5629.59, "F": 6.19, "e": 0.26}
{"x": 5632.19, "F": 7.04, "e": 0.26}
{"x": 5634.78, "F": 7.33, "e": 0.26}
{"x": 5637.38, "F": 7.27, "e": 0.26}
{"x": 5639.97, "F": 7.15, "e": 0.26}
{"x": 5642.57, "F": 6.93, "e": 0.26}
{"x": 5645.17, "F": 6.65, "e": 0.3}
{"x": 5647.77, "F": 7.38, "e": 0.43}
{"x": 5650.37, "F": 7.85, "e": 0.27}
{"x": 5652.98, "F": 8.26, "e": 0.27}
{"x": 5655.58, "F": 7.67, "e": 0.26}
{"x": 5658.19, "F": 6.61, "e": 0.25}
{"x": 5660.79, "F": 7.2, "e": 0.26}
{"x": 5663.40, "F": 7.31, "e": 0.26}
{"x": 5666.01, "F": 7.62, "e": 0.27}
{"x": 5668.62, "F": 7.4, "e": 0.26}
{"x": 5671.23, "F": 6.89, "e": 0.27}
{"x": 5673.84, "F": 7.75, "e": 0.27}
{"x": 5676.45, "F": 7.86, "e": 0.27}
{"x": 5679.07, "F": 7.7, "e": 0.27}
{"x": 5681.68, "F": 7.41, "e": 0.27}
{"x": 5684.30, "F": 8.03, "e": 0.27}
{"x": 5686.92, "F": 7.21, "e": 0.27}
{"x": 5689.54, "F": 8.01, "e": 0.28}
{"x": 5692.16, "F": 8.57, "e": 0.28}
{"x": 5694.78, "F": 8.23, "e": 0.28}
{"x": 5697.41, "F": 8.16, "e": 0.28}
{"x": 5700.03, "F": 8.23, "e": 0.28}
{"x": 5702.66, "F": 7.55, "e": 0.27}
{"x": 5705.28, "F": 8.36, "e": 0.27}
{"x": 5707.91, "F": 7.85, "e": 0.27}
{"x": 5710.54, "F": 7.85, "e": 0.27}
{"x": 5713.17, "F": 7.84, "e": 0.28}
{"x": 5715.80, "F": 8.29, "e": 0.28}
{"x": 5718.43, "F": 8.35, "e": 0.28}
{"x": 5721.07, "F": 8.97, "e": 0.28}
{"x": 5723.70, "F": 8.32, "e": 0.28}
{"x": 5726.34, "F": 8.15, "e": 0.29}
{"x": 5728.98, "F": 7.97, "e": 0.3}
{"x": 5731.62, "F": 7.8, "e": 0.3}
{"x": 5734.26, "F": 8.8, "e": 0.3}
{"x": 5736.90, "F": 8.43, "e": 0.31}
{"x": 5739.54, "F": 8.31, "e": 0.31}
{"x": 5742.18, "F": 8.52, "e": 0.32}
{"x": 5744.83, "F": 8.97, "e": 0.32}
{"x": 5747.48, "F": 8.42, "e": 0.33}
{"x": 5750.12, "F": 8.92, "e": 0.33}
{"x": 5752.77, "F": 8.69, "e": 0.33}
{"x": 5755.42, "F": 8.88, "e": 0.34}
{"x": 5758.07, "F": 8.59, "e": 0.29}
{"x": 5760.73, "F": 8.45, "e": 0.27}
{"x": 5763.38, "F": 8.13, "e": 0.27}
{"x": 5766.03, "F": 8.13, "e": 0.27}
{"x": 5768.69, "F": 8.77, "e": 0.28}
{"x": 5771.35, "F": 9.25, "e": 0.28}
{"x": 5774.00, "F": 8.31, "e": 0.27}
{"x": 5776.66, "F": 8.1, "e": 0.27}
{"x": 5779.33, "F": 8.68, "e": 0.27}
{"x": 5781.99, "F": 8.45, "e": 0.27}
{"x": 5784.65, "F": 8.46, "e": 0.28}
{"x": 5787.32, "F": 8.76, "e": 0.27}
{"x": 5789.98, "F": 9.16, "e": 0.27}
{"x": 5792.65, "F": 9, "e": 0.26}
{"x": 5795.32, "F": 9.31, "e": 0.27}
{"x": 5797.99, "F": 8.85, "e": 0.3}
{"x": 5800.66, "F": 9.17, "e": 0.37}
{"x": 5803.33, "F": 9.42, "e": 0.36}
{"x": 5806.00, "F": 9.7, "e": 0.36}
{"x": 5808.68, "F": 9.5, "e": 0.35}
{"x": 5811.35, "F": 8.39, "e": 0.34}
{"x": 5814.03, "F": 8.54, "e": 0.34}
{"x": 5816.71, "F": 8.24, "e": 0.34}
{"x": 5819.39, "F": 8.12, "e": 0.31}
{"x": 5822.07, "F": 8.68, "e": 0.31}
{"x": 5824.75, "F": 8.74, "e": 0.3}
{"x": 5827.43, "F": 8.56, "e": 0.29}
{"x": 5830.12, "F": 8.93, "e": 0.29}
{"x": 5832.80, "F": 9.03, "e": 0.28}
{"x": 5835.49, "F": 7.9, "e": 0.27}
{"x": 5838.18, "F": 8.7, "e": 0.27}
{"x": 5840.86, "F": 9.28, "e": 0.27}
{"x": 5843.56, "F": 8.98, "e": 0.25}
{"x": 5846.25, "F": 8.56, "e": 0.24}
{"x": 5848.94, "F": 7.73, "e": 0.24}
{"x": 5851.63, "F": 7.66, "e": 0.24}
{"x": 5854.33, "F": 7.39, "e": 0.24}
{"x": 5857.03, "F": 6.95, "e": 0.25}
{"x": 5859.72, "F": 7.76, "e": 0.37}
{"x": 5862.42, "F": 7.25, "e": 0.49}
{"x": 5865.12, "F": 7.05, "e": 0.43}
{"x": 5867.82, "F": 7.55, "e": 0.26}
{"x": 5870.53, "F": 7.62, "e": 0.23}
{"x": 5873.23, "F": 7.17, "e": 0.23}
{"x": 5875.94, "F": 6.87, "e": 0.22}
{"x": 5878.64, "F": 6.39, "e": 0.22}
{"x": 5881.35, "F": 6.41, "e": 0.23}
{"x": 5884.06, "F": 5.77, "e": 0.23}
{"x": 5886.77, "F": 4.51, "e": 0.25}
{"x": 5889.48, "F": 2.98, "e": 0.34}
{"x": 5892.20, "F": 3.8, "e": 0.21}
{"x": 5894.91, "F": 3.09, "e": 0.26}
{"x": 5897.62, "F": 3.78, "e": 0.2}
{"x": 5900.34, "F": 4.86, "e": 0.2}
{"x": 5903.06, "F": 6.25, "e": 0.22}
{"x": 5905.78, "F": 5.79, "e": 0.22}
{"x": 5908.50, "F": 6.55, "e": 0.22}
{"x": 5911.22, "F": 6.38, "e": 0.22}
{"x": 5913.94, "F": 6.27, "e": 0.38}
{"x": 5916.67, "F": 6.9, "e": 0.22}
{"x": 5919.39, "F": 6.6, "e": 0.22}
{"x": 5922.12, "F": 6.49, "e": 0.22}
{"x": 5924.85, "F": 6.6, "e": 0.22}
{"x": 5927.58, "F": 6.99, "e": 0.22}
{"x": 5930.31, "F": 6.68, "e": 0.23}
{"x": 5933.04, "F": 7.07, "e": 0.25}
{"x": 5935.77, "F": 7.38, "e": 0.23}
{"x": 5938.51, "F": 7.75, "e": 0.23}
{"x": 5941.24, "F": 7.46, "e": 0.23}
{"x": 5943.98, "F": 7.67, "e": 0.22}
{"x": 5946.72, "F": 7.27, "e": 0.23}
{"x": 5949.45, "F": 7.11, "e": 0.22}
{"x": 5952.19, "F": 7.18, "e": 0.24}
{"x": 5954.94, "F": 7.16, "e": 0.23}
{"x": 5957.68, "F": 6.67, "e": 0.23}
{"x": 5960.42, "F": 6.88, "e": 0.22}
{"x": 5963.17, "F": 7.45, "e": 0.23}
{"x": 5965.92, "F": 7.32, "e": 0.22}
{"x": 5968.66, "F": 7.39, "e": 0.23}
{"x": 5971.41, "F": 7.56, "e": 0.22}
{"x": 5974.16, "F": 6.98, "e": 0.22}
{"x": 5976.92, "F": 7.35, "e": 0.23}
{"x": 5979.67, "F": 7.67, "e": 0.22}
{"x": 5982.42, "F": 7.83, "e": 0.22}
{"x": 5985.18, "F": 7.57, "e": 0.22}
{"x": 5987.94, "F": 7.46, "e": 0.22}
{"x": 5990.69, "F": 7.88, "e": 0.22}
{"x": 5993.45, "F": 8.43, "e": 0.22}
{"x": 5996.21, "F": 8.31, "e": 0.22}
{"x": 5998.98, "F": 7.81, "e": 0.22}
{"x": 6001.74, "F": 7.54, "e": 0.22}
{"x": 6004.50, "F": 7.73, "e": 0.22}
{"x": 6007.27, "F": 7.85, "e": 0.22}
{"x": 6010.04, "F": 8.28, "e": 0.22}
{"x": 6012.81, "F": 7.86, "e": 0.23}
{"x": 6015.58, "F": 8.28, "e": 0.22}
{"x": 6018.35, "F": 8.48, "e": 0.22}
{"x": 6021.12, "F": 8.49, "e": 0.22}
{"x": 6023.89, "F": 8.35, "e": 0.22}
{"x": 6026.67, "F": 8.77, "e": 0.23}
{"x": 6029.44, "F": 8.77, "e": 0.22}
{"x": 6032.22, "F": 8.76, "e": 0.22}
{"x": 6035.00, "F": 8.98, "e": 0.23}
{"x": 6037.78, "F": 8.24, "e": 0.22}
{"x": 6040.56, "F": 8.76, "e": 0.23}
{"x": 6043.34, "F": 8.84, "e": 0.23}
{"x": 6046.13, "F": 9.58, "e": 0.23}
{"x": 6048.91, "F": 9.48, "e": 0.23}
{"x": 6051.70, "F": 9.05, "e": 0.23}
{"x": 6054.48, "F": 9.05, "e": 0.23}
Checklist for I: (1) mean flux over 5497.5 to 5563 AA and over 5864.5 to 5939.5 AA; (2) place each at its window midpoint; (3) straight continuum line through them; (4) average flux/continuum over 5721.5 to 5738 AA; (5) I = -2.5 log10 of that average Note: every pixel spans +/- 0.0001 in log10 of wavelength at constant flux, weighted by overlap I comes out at -0.24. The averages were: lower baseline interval 7.32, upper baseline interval 6.11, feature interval 8.28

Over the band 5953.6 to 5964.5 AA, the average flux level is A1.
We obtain 7.04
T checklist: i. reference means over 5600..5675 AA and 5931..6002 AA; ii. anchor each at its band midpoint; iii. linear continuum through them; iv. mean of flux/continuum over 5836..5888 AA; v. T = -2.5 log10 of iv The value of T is 0.00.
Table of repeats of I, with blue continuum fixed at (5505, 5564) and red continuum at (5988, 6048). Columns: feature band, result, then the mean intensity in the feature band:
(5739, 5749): -0.10 mag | 8.58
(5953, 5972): 0.15 mag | 7.19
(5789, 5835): -0.12 mag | 8.88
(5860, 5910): 0.36 mag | 5.8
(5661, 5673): 0.05 mag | 7.31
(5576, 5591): 0.00 mag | 7.49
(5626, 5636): 0.10 mag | 6.91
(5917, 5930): 0.22 mag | 6.69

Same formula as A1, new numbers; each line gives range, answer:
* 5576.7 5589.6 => 7.53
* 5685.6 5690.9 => 7.62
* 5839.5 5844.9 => 9.13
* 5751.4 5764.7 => 8.55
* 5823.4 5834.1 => 8.82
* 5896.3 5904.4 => 4.96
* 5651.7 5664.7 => 7.41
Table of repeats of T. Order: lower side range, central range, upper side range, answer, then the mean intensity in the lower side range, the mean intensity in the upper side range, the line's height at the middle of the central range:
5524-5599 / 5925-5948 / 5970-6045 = 0.11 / 7.51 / 8.11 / 8.01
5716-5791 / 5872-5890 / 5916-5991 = 0.30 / 8.52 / 7.22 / 7.69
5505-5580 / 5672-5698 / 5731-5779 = 0.04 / 7.45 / 8.54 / 8.18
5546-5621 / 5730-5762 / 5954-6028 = -0.14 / 7.37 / 7.76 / 7.52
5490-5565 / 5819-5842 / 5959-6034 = -0.13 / 7.34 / 7.9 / 7.7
